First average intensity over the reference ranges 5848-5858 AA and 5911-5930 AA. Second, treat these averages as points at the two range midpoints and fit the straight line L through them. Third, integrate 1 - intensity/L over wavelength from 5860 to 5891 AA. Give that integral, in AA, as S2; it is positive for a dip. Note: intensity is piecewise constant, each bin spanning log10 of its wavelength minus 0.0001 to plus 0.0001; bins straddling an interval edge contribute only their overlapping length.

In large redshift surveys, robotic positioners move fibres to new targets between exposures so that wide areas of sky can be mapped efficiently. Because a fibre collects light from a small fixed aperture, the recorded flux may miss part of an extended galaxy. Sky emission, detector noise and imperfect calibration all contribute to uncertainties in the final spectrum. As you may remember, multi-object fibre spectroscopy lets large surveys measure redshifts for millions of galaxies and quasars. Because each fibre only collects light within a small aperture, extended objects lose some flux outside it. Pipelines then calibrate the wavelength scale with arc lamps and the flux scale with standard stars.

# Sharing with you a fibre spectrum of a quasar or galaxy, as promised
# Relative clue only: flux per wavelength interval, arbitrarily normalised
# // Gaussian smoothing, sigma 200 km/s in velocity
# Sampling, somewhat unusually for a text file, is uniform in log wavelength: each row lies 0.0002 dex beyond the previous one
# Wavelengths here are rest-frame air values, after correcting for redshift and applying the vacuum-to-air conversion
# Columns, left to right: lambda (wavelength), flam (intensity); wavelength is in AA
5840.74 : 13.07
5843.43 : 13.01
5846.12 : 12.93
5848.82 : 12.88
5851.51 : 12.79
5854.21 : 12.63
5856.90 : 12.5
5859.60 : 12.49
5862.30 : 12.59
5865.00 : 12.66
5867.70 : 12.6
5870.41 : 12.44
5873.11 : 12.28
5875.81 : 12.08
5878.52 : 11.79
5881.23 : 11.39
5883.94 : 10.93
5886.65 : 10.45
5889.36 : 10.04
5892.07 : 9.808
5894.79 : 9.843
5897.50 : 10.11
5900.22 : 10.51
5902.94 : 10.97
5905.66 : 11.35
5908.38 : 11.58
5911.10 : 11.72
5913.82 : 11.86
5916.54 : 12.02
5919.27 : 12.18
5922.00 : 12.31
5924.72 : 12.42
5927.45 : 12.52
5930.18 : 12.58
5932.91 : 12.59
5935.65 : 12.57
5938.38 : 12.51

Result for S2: 1.9 AA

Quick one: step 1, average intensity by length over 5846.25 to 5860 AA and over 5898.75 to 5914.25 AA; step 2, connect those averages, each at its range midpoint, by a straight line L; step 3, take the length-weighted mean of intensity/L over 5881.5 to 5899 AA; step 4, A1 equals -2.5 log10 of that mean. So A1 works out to 0.14 mag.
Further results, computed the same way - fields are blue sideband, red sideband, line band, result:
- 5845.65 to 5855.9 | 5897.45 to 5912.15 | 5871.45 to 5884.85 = 0.02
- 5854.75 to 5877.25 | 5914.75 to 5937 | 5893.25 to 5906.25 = 0.18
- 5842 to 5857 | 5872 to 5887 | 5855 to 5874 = -0.03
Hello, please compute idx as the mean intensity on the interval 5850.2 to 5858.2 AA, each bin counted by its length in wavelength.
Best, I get 12.6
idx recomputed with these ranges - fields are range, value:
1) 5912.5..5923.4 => 12.1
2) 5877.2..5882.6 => 11.6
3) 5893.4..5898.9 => 9.97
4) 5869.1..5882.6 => 12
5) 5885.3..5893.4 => 10.1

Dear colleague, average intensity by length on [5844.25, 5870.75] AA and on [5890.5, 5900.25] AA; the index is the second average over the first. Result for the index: 0.79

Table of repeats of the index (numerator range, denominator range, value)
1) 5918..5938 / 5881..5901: 1.21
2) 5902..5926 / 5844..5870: 0.93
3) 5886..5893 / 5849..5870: 0.80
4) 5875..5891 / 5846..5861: 0.87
